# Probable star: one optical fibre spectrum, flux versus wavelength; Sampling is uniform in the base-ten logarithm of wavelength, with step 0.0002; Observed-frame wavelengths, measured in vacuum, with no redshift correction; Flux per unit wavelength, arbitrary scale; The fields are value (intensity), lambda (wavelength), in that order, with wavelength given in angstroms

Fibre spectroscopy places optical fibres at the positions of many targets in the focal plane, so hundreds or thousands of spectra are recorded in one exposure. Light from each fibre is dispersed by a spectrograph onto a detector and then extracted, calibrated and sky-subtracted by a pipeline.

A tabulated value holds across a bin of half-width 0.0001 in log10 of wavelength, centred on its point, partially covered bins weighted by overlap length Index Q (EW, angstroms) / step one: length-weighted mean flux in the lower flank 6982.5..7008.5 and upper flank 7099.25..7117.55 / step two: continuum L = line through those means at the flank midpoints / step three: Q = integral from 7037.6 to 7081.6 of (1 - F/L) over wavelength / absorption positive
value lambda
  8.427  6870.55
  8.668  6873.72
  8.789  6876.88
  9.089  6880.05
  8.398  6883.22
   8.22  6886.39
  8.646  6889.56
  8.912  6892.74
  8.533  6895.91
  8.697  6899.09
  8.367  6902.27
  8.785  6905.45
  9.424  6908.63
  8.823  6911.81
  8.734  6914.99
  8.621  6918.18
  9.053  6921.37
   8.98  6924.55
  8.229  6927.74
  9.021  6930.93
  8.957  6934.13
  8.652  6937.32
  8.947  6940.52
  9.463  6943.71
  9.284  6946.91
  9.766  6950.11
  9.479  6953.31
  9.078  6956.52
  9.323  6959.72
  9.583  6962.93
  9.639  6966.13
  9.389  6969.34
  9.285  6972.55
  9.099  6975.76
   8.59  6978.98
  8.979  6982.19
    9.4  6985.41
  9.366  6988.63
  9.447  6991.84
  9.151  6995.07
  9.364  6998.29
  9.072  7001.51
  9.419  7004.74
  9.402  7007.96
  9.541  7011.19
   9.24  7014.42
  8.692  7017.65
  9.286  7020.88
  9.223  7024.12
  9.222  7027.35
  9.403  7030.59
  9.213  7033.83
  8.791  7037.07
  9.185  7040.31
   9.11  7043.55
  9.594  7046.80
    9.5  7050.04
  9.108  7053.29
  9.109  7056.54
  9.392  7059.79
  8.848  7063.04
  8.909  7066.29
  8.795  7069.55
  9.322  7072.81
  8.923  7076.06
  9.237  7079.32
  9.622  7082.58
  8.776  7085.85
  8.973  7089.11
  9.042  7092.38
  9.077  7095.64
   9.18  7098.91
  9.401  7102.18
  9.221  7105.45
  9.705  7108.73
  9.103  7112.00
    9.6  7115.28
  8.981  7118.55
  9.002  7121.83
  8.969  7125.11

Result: 0.9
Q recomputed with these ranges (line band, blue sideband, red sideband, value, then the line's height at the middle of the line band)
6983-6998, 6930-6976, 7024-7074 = -0.15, 9.23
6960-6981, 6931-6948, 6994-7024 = -0.29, 9.14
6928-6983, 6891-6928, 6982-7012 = -0.74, 9.07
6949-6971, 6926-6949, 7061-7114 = -1.17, 8.98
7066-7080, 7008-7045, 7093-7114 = 0.31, 9.24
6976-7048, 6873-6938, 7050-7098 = -1.94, 8.97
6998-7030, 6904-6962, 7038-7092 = -0.50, 9.1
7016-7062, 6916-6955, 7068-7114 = -0.36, 9.13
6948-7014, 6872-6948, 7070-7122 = -2.70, 8.95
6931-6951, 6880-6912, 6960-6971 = 0.17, 9.22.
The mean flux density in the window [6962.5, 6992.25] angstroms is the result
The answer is 9.26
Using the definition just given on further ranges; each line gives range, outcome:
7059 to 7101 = 9.08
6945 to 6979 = 9.35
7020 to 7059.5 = 9.23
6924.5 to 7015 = 9.22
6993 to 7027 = 9.24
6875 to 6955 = 8.87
